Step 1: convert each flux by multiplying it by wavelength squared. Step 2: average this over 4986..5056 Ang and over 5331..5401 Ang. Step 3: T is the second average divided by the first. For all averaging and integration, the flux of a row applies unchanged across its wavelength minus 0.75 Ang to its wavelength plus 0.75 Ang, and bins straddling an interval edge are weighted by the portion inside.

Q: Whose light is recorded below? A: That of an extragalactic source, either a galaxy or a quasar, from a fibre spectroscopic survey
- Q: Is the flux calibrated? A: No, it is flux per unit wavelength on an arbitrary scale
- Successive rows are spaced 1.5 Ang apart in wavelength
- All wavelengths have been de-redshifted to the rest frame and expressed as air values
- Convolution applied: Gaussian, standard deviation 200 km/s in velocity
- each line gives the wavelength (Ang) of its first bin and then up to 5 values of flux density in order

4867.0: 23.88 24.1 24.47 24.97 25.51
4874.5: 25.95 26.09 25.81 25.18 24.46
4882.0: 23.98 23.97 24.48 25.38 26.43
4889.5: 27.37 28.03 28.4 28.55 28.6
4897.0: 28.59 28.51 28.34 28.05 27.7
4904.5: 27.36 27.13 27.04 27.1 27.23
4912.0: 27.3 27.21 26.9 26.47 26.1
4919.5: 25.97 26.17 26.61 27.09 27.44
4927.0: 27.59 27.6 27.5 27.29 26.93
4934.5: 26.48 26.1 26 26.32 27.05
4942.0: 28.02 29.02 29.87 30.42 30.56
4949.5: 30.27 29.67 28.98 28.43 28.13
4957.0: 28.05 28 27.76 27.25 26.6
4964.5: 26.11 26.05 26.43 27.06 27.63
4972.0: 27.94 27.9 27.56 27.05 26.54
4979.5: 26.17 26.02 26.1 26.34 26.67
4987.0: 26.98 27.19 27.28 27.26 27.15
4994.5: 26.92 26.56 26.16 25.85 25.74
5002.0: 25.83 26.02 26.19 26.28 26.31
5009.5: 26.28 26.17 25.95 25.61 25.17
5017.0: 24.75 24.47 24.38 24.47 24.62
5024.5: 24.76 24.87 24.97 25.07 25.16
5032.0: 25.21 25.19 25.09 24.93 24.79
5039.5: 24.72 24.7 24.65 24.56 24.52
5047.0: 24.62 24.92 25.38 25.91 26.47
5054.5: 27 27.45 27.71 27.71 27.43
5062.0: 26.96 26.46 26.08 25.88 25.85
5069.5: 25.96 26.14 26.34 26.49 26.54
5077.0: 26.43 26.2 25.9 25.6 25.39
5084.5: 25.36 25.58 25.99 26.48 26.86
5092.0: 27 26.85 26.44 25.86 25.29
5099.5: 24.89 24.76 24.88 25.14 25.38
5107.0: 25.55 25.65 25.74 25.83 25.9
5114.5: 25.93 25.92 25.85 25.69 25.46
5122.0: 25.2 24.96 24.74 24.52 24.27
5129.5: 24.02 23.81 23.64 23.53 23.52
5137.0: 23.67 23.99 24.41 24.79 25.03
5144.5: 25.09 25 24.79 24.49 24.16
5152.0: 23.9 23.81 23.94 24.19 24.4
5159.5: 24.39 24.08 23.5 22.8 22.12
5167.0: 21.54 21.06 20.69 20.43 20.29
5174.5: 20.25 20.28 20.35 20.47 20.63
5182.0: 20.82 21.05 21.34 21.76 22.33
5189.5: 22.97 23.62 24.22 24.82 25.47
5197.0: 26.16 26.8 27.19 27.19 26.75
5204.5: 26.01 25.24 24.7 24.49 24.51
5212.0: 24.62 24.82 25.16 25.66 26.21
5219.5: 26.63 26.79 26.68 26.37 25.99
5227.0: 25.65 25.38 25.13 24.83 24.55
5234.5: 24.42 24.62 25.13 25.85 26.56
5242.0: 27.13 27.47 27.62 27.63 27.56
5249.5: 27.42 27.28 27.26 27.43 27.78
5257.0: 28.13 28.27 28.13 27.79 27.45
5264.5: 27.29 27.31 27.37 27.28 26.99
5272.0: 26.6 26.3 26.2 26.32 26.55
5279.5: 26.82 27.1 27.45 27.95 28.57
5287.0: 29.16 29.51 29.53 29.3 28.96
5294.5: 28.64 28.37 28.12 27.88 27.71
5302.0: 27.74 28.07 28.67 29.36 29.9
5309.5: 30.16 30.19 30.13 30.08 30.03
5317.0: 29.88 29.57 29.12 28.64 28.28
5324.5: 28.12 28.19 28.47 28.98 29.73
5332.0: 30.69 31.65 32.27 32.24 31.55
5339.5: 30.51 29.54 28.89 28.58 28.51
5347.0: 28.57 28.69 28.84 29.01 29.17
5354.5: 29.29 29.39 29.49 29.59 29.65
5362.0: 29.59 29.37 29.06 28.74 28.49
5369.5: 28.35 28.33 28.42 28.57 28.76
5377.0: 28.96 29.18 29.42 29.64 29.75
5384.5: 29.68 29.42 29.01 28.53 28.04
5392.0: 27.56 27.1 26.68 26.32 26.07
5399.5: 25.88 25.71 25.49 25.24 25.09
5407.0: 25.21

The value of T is 1.29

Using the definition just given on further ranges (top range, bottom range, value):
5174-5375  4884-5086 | 1.15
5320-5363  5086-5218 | 1.31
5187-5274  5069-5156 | 1.08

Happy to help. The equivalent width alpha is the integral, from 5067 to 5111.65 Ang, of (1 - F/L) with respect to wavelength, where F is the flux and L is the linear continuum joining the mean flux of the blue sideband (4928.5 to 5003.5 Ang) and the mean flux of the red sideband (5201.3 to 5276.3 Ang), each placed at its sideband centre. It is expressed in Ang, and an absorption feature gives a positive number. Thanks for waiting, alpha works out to 1.7 Ang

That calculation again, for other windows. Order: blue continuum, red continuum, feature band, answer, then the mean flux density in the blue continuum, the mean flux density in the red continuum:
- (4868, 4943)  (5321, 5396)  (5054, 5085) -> 1.3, 26.7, 29.1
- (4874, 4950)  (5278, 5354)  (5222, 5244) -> 2.3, 27.1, 29.1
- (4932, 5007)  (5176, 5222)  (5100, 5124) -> -0.1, 27.3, 24.2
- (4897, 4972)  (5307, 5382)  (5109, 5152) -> 5.5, 27.5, 29.4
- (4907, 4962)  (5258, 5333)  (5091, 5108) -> 1.4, 27.6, 28.4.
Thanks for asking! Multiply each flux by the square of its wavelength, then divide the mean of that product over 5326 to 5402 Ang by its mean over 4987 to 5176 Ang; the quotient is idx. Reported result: 1.28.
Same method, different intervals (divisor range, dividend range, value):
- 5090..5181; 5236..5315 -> 1.22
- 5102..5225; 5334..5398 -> 1.30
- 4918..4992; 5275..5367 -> 1.22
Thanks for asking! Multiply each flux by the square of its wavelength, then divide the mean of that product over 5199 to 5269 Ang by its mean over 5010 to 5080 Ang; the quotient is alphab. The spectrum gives 1.11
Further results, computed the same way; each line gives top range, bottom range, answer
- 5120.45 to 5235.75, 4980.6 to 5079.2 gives 0.99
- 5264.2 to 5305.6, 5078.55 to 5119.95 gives 1.16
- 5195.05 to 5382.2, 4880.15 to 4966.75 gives 1.18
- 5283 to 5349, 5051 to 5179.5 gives 1.27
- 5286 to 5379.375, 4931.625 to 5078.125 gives 1.25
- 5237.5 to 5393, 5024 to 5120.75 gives 1.22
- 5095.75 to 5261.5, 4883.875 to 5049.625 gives 1.01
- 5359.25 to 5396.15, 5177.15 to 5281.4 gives 1.18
